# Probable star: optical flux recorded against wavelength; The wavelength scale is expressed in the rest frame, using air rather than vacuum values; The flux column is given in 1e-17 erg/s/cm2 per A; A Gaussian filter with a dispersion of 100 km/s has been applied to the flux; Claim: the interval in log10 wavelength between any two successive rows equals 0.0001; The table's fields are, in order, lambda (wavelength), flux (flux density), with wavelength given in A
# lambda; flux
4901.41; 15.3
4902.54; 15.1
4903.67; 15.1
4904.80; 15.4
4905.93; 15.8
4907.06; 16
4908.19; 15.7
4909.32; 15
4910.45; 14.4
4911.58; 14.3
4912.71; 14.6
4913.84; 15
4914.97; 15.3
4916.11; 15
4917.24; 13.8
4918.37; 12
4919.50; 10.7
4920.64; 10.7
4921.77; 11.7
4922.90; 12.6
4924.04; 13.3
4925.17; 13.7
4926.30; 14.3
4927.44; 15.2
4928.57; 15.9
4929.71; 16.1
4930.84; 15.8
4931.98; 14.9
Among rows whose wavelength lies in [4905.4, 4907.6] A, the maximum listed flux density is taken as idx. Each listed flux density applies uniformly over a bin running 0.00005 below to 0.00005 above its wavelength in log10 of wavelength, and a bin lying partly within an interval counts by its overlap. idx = 16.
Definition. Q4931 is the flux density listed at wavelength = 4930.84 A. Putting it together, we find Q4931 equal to 15.8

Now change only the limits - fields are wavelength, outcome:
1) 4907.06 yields 16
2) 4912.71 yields 14.6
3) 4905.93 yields 15.8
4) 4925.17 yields 13.7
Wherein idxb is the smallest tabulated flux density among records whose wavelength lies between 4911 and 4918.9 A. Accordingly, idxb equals 12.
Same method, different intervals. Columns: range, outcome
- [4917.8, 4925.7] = 10.7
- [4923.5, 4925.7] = 13.3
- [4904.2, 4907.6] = 15.4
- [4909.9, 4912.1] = 14.3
